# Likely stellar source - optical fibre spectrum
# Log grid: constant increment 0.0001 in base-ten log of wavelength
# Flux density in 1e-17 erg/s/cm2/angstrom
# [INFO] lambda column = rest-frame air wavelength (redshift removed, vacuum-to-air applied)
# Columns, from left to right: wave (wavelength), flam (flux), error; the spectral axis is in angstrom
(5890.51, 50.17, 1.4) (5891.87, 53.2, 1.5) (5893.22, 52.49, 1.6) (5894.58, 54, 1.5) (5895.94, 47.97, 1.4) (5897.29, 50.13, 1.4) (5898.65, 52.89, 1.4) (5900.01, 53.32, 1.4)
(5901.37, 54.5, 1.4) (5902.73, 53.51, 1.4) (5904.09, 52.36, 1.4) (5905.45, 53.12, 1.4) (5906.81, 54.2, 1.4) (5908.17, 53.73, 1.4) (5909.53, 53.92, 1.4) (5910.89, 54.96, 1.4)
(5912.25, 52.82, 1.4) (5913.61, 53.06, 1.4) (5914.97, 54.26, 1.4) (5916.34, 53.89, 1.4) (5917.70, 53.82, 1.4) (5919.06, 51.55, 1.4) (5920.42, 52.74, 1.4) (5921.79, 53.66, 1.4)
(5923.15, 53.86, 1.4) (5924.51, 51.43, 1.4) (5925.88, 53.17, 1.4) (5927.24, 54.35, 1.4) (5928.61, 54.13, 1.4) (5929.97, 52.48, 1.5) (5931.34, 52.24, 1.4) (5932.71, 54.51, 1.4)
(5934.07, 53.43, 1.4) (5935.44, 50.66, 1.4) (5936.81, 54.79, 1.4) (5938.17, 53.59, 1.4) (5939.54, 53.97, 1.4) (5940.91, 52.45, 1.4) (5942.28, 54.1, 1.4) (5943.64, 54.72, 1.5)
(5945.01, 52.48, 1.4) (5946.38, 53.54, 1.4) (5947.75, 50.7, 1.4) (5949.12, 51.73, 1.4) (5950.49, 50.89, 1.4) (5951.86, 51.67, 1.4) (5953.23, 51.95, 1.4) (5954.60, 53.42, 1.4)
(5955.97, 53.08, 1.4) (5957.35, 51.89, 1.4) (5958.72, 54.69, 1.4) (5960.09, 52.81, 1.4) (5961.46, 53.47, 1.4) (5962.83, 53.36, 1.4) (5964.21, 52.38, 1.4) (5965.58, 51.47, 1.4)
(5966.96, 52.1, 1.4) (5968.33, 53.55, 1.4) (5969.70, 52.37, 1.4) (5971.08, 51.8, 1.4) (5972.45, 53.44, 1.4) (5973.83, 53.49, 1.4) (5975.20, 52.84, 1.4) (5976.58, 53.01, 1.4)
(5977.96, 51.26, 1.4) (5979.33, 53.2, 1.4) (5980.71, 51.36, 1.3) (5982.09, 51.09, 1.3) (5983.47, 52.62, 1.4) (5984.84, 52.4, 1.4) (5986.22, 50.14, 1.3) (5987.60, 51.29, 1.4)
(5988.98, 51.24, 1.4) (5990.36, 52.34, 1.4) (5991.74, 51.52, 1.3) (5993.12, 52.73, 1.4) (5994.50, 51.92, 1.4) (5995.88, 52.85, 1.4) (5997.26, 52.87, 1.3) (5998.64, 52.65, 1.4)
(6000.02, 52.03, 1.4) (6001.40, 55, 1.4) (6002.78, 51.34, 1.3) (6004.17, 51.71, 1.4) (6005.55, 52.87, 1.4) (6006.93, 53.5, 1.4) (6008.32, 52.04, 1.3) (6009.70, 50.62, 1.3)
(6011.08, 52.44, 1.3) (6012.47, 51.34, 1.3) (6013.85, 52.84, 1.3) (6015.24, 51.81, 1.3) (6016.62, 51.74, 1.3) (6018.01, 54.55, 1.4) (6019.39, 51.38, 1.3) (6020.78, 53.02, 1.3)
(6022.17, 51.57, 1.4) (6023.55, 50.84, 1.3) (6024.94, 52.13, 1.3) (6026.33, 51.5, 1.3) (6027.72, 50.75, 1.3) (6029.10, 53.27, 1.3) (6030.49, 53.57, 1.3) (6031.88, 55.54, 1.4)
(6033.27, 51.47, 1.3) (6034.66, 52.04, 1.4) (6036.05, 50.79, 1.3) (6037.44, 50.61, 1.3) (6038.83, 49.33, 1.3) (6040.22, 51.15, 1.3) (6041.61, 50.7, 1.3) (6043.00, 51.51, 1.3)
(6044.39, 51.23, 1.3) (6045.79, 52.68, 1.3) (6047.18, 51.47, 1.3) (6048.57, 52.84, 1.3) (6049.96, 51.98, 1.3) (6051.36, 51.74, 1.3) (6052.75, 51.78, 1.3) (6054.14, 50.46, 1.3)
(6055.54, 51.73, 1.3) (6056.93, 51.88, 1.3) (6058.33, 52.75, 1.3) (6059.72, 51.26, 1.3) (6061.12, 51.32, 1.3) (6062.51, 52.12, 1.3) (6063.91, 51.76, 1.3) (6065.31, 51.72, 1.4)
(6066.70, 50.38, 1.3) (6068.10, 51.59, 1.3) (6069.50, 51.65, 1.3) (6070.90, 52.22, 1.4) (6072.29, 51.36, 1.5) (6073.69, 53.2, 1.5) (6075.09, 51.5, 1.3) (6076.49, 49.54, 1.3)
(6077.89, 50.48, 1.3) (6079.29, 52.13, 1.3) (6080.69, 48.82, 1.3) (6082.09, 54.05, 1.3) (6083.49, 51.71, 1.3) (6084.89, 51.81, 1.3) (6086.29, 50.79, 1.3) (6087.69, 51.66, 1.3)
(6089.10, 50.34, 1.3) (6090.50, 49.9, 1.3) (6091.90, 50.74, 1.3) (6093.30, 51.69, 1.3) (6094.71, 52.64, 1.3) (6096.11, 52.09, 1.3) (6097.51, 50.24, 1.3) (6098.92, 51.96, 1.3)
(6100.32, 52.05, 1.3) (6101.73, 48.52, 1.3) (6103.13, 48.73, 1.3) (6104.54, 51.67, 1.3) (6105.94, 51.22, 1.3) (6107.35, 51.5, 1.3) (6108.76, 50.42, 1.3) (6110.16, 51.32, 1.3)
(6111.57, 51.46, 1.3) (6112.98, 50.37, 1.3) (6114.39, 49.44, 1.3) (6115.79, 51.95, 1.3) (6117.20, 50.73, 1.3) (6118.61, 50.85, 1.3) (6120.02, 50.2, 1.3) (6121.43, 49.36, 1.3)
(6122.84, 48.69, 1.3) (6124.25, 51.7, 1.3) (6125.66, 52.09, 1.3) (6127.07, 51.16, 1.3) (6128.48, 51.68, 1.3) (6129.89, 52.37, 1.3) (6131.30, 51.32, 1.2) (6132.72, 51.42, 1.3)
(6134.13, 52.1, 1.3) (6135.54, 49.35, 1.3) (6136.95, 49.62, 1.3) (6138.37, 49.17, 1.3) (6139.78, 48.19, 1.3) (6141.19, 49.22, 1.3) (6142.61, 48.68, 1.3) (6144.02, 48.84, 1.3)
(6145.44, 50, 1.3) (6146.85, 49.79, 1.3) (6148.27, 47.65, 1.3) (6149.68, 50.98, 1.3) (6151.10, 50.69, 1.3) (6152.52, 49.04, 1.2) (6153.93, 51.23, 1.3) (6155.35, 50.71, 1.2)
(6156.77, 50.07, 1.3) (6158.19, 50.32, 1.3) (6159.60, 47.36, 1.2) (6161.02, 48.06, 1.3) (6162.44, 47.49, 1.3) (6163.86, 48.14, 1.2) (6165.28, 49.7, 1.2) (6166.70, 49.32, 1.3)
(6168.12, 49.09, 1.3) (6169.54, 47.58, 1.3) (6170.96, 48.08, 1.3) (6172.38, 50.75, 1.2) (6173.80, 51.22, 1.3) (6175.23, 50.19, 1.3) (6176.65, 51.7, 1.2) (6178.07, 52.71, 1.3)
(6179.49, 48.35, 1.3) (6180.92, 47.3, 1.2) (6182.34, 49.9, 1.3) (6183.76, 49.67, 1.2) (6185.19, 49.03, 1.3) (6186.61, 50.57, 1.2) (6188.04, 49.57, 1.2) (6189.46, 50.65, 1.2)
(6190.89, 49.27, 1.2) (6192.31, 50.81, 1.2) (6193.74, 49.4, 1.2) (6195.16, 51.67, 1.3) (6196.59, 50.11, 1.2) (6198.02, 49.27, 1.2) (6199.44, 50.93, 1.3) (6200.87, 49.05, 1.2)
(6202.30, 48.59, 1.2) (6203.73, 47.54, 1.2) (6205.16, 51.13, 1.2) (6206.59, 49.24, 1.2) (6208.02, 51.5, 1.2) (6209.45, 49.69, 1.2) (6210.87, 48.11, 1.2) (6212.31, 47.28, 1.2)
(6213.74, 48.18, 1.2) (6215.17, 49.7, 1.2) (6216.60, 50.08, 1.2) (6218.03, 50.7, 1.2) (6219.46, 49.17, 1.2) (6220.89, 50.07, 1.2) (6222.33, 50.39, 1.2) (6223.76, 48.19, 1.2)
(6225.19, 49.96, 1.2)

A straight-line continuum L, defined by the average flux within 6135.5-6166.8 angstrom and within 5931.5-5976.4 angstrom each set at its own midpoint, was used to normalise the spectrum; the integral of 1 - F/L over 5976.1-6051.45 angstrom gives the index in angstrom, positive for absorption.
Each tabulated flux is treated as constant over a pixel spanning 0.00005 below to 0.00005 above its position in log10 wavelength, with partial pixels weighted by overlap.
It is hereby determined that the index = -0.4 angstrom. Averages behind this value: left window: 52.8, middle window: 52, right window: 49.3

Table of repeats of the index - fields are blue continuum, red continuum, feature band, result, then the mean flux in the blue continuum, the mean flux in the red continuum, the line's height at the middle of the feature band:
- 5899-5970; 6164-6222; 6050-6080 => -0.1 angstrom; 53.1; 49.7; 51.4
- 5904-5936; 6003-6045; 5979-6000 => 0.2 angstrom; 53.3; 51.9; 52.4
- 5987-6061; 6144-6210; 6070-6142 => -0.2 angstrom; 52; 49.7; 50.7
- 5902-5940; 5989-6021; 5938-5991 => 0.3 angstrom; 53.4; 52.4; 52.8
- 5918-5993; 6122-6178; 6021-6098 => -0.6 angstrom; 52.6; 49.9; 51.2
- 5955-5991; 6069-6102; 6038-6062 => 0.1 angstrom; 52.4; 51.3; 51.7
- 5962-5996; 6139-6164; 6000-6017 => -0.2 angstrom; 52.2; 49.3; 51.7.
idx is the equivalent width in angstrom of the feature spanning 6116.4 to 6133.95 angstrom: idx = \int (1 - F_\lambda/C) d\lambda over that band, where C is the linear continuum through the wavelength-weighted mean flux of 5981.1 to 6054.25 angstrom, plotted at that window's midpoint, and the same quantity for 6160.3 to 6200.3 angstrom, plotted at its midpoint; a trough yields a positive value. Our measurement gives -0.2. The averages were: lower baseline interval 52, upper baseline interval 49.7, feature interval 51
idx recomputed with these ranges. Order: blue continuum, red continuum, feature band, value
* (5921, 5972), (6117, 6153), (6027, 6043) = 0.0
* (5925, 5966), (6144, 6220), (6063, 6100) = -0.3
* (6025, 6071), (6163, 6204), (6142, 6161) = 0.2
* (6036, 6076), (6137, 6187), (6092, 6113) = -0.2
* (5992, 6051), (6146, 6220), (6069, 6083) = -0.1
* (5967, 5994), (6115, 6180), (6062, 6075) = -0.2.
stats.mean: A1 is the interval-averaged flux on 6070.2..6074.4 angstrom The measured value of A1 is 52.3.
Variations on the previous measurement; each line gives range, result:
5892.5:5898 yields 51.2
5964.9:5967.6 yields 51.7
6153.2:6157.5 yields 50.6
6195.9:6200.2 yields 50.1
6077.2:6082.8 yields 51.4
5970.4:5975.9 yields 52.9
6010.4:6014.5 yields 52.2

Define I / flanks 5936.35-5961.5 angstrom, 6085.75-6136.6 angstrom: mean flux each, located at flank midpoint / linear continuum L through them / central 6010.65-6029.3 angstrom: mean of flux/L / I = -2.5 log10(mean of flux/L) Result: 0.00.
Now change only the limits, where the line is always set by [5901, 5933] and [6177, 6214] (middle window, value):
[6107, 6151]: 0.00 mag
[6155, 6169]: 0.02 mag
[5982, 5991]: 0.02 mag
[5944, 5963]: 0.01 mag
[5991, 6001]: 0.00 mag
